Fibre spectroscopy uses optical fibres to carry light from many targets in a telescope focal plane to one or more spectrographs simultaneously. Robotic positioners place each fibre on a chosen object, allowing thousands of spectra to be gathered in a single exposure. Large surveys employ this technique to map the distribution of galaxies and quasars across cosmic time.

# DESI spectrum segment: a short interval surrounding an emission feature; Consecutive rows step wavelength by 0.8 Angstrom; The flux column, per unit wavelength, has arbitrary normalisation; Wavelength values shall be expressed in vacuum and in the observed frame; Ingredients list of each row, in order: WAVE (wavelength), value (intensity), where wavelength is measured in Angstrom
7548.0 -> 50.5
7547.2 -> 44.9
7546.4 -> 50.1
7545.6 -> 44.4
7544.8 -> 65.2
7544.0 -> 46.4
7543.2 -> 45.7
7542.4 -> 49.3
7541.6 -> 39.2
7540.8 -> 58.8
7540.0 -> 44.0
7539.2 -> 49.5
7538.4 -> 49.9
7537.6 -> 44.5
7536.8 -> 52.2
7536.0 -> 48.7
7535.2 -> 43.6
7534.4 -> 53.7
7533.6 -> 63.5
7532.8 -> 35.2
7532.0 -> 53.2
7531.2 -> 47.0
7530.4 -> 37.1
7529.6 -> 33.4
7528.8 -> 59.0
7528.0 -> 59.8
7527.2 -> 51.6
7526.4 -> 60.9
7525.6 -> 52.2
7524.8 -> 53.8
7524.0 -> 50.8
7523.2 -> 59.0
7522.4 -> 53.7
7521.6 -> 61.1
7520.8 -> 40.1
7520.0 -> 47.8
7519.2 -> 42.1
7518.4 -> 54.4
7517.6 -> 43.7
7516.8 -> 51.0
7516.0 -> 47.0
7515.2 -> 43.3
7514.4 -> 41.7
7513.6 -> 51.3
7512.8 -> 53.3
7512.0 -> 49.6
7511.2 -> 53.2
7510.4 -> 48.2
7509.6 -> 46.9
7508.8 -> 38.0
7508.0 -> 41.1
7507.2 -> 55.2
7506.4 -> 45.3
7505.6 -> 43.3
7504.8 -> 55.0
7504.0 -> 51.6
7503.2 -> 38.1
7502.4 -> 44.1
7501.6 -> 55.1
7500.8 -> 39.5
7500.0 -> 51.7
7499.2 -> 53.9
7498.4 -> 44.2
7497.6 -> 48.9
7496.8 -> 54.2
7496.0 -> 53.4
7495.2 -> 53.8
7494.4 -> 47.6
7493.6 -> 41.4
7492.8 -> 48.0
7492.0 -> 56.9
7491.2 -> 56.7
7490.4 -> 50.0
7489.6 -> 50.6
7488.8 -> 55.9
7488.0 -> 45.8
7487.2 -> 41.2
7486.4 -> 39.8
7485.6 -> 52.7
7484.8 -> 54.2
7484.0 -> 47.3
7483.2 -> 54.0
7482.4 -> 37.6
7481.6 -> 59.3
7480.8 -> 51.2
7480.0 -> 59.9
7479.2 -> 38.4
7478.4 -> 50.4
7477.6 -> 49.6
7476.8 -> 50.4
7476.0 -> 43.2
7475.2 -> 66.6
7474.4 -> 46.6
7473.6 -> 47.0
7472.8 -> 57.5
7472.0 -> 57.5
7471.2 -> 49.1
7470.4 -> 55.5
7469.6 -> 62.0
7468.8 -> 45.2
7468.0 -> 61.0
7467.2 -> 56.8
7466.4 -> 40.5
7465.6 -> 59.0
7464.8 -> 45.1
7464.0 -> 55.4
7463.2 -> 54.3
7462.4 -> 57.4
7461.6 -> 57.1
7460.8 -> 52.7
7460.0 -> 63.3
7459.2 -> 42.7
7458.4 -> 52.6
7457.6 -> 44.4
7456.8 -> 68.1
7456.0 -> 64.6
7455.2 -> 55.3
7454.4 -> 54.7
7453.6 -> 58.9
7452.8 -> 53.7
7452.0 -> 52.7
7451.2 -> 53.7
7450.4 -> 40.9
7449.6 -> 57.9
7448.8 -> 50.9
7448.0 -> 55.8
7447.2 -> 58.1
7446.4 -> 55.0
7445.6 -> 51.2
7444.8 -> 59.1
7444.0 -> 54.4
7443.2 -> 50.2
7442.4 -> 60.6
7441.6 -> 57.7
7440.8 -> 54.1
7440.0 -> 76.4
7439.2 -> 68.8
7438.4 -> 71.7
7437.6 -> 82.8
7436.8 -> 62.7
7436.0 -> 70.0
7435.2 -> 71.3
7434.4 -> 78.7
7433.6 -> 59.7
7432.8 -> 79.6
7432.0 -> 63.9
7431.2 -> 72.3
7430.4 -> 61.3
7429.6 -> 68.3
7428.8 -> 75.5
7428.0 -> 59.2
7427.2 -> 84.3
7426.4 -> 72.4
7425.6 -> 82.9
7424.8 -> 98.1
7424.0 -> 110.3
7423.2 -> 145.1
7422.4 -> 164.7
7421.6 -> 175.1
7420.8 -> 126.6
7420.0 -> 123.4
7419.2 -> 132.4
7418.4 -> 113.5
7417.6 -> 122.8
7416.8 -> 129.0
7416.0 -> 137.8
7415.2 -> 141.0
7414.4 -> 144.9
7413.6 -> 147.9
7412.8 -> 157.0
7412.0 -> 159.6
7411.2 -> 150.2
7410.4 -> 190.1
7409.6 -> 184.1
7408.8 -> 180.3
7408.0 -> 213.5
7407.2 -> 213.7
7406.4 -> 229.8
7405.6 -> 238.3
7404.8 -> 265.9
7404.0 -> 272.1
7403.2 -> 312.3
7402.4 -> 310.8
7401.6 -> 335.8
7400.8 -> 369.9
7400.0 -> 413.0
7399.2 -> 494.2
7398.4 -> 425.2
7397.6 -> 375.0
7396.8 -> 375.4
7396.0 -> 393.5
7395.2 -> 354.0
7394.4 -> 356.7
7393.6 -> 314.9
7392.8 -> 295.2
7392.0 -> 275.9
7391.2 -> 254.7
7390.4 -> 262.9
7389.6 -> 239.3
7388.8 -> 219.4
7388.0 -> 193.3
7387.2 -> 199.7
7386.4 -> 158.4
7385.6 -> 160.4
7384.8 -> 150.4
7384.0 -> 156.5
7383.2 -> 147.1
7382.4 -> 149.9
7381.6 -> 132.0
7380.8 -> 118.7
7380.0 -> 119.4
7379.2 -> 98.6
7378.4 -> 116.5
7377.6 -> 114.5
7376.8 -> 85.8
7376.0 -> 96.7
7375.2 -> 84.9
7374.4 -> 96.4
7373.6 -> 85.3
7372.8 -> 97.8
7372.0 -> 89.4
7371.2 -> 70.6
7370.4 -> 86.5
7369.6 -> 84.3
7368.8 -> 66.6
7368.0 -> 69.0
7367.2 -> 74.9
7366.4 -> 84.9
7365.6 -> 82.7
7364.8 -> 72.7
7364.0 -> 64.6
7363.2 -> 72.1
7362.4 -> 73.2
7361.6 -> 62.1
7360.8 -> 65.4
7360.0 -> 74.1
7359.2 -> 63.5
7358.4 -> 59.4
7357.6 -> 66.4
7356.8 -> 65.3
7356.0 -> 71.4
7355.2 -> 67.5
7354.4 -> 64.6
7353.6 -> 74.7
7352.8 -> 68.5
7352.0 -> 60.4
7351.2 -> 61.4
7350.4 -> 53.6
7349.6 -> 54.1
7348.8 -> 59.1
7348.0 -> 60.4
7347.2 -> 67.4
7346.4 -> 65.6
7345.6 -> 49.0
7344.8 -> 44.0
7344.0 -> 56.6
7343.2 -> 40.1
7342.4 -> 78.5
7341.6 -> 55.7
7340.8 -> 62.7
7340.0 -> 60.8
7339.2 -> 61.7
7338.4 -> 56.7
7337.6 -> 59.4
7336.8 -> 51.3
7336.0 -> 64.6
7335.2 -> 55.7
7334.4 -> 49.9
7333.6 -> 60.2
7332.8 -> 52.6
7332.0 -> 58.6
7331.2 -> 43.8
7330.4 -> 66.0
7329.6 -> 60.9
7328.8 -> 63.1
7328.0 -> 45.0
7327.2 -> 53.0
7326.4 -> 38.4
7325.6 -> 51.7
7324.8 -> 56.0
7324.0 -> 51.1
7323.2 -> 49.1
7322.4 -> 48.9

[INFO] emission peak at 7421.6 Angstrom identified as [N II]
